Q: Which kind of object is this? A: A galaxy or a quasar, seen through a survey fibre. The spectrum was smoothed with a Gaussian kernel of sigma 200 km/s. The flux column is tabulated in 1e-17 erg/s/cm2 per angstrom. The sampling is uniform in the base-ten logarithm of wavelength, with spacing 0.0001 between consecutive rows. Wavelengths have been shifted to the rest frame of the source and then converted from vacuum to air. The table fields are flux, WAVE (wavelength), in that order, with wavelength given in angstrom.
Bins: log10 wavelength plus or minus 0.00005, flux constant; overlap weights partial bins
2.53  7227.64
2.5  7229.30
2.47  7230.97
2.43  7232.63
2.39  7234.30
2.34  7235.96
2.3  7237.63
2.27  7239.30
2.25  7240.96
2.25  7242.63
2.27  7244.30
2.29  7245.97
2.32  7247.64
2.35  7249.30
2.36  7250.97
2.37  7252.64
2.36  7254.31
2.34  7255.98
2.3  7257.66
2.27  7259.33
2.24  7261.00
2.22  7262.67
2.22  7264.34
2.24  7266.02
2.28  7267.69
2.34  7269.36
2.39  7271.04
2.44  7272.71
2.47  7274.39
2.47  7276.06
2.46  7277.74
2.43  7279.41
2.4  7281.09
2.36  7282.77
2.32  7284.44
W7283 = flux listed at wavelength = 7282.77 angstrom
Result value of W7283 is 2.36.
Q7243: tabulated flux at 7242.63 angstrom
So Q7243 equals 2.25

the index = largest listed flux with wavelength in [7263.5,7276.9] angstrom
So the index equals 2.47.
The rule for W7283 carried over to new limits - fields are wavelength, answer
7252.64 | 2.37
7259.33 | 2.27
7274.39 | 2.47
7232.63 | 2.43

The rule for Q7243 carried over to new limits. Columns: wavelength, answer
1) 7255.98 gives 2.34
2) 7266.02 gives 2.24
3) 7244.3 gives 2.27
